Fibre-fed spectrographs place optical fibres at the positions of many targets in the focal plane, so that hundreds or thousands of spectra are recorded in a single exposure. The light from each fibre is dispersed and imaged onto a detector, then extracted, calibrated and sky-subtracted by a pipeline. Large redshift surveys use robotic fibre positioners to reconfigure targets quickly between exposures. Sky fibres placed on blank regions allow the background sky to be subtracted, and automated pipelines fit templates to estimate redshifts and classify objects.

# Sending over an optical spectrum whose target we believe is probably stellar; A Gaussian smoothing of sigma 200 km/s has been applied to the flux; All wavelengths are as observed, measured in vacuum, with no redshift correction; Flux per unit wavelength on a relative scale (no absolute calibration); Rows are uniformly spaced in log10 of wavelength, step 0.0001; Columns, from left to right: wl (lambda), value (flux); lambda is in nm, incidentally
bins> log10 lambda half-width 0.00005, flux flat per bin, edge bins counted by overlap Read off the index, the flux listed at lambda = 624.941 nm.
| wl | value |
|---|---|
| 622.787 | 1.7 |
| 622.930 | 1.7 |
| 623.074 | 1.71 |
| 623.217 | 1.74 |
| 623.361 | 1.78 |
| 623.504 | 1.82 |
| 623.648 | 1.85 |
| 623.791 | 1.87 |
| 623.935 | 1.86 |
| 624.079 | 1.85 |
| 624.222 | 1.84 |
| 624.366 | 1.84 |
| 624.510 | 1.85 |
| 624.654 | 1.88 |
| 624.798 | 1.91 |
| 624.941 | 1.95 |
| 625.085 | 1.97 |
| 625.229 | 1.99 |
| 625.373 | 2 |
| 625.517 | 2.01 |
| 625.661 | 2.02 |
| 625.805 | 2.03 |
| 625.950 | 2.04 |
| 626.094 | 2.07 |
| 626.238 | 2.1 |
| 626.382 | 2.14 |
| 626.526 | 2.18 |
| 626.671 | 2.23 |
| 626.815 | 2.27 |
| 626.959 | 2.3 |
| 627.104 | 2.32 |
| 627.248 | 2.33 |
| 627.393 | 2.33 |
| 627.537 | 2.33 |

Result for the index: 1.95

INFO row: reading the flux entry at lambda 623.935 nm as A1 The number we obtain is 1.86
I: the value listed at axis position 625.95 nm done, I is 2.04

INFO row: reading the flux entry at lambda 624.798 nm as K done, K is 1.91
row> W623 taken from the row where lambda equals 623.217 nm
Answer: 1.74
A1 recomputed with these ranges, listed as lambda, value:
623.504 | 1.82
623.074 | 1.71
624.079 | 1.85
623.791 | 1.87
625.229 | 1.99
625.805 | 2.03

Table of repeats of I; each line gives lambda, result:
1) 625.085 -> 1.97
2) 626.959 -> 2.3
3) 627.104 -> 2.32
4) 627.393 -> 2.33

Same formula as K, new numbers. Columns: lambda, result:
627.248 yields 2.33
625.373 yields 2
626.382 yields 2.14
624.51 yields 1.85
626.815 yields 2.27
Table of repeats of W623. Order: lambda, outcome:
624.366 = 1.84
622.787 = 1.7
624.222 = 1.84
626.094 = 2.07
